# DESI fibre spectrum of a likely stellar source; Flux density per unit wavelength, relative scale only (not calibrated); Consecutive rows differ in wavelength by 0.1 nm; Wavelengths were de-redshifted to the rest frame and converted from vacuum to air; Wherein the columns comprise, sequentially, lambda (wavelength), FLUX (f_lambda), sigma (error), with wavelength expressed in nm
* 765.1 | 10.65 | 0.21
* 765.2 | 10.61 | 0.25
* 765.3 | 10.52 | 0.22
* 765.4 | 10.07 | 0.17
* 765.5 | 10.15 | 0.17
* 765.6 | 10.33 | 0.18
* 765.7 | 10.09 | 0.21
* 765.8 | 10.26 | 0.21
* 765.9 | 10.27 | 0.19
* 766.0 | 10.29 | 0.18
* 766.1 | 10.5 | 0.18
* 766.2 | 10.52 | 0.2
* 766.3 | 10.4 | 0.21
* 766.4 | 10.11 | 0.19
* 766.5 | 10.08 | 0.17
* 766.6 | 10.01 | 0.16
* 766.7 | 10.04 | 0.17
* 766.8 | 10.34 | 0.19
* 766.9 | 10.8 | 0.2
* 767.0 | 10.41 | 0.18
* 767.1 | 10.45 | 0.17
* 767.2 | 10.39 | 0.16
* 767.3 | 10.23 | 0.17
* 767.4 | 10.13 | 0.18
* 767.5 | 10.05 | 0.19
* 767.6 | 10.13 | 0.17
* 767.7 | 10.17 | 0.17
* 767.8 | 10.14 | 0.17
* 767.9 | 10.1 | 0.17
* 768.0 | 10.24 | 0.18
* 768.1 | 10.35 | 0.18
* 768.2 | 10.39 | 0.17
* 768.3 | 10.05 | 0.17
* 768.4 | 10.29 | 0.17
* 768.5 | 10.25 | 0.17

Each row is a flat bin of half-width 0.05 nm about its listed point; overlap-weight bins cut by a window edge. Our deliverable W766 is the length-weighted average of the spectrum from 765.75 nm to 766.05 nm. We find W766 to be 10.3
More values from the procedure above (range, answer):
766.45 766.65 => 10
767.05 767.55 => 10.2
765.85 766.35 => 10.4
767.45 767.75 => 10.1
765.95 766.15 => 10.4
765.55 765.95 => 10.2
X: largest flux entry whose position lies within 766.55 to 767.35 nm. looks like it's 10.8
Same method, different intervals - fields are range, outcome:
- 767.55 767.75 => 10.17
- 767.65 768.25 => 10.39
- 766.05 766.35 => 10.52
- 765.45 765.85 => 10.33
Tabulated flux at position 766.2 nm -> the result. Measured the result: 10.52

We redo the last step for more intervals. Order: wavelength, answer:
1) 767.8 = 10.14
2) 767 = 10.41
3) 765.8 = 10.26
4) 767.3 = 10.23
